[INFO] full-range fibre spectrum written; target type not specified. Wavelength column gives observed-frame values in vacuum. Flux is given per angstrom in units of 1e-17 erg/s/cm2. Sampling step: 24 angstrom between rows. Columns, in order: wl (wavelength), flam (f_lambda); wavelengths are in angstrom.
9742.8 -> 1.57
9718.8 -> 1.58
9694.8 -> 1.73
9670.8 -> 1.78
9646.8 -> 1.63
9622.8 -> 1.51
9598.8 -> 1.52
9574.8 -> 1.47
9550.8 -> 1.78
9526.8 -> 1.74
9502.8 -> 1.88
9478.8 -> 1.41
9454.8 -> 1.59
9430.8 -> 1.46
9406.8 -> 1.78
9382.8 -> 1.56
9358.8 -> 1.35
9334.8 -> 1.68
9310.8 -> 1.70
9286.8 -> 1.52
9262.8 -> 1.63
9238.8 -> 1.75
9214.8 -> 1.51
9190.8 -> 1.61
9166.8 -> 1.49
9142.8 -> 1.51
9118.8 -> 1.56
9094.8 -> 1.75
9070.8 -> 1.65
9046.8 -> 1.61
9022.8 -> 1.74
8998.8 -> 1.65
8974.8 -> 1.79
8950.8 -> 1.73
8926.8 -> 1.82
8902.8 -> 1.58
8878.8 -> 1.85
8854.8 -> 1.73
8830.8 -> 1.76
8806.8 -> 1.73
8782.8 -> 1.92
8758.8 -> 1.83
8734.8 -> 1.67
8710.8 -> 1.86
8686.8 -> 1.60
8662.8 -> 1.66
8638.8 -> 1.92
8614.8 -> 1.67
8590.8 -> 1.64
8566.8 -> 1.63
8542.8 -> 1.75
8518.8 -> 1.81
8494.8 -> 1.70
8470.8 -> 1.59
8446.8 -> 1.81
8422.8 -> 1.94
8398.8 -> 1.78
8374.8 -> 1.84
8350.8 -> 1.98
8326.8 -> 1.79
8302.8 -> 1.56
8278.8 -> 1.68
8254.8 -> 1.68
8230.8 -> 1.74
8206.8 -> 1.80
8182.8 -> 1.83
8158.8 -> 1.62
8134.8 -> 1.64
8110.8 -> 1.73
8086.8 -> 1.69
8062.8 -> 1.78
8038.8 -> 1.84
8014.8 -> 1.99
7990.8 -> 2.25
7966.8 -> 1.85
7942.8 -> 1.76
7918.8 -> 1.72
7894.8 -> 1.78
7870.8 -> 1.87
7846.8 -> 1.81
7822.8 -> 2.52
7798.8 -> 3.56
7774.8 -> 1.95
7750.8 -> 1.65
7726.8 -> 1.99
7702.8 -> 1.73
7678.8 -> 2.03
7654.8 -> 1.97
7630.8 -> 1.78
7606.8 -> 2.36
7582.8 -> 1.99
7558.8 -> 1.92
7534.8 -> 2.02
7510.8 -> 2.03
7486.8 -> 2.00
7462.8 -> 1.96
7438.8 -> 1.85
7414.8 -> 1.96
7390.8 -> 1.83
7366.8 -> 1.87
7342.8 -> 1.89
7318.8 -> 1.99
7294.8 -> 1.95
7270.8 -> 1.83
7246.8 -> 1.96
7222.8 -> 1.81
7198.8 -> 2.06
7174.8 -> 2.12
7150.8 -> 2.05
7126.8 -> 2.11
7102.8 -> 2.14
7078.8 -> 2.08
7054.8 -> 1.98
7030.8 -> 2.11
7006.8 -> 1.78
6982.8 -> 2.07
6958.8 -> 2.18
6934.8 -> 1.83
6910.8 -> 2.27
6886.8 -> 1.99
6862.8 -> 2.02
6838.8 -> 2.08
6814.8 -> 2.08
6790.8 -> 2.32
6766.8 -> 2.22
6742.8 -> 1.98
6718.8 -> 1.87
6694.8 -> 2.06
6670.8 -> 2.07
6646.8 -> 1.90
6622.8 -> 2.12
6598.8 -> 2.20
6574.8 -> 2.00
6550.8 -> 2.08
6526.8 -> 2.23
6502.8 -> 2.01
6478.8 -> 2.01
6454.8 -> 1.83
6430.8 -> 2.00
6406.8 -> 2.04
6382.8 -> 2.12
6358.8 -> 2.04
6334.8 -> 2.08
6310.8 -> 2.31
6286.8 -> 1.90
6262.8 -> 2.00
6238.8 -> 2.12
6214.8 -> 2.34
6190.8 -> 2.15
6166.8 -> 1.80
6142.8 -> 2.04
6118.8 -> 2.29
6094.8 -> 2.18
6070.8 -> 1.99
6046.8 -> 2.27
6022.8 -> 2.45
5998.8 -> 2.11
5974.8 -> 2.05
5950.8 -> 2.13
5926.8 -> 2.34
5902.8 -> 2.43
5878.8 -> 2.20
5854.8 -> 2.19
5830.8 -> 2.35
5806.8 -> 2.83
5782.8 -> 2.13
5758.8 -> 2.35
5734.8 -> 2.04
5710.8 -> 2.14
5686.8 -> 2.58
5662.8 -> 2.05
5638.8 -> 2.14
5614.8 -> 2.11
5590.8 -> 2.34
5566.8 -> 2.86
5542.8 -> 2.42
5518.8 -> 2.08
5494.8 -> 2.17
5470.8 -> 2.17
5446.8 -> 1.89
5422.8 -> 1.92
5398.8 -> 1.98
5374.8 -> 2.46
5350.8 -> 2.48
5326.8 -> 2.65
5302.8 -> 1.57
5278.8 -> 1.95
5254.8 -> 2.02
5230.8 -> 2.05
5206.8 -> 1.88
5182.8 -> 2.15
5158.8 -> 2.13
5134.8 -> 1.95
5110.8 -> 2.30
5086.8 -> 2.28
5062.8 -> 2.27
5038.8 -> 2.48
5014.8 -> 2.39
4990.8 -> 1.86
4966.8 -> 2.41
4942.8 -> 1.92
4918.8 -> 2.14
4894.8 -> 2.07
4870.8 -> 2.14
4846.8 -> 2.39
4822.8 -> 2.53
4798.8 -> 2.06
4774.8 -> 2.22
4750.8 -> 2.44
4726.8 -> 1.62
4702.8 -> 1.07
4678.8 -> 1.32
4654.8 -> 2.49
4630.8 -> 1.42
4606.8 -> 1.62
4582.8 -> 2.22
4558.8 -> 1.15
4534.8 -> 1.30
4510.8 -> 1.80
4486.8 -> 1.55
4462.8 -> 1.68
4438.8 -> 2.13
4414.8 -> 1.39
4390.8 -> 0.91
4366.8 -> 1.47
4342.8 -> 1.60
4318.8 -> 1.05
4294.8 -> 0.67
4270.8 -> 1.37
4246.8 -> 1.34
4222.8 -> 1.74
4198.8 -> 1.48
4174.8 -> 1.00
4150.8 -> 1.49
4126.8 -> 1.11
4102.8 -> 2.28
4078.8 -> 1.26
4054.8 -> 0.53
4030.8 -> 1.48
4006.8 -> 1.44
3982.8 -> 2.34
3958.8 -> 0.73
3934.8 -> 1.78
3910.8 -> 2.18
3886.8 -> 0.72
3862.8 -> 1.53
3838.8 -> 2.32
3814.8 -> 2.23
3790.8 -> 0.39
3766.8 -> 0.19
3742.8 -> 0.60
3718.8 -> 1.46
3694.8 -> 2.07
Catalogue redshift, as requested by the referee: 0.19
